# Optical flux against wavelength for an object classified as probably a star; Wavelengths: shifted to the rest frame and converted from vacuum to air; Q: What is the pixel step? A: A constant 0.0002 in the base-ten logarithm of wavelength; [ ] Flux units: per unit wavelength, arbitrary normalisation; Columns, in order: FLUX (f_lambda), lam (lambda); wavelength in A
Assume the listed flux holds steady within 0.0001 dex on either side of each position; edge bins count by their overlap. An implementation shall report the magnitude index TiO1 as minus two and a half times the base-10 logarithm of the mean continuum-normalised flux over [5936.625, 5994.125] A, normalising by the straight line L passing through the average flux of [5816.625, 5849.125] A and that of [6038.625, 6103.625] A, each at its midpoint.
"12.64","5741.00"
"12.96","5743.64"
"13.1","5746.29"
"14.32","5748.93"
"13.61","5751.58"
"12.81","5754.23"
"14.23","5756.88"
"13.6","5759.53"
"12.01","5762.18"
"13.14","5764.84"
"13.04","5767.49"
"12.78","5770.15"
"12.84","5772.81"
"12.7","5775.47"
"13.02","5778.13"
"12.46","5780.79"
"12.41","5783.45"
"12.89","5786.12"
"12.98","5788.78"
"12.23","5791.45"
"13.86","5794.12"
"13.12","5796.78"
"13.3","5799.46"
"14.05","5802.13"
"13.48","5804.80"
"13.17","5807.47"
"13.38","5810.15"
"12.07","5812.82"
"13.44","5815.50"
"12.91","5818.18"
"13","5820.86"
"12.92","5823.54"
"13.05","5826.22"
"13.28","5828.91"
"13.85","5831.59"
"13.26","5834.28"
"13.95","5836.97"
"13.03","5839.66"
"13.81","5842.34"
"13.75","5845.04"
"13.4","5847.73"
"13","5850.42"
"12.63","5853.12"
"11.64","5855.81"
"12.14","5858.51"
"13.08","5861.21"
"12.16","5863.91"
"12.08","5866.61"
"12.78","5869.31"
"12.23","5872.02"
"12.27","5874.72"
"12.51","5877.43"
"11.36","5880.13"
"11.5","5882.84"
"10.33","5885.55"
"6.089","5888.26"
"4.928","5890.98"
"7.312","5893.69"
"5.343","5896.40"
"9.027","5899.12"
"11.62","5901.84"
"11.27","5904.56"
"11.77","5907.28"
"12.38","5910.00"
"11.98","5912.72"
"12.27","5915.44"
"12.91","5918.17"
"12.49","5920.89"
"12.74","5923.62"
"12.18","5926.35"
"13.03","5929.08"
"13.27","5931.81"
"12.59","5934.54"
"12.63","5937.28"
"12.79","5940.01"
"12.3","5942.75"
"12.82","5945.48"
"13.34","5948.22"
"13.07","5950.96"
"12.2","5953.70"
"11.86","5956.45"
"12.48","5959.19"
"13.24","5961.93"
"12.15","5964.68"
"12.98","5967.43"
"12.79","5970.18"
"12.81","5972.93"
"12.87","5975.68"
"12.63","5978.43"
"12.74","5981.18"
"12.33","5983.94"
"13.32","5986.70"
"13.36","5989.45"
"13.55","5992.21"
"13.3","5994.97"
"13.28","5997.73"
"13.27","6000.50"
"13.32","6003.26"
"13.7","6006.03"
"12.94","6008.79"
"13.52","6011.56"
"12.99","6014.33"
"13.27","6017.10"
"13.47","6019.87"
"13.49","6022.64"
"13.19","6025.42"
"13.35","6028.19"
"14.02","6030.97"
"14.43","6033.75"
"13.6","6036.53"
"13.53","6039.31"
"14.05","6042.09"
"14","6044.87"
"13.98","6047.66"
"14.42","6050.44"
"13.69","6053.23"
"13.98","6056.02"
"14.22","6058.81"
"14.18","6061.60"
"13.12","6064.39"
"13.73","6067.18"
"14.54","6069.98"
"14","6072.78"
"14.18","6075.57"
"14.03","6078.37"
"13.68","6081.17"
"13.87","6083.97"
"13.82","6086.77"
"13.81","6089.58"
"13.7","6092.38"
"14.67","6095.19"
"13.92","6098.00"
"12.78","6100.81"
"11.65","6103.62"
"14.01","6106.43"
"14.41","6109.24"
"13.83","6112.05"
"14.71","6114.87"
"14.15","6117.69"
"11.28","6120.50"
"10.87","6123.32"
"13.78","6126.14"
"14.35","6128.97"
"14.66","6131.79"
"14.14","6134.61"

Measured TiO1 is 0.07 mag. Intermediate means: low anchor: 13.4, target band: 12.8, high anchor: 13.9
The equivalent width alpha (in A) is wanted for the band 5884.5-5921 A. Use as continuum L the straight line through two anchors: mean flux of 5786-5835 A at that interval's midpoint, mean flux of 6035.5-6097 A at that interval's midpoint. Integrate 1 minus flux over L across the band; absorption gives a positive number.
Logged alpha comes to 9.7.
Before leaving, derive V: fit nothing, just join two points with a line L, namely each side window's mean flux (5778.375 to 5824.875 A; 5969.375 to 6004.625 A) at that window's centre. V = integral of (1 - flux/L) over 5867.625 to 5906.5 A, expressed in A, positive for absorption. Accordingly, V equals 9.2 A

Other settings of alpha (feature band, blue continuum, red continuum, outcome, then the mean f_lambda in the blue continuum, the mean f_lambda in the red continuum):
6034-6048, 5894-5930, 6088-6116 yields -0.98 A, 11.3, 13.7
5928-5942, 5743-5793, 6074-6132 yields 0.50 A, 13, 13.6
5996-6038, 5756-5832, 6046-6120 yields 0.67 A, 13.1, 13.9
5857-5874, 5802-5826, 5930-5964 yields 0.73 A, 13.1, 12.7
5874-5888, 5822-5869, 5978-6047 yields 2.09 A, 13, 13.4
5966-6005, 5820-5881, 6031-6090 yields 1.47 A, 12.8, 13.9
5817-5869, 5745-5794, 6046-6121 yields 0.87 A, 13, 13.8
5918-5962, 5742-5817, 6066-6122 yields 2.44 A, 13.1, 13.7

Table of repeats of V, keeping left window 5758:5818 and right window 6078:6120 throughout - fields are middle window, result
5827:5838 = -0.4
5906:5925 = 1.3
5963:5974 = 0.6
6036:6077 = -0.9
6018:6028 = 0.1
